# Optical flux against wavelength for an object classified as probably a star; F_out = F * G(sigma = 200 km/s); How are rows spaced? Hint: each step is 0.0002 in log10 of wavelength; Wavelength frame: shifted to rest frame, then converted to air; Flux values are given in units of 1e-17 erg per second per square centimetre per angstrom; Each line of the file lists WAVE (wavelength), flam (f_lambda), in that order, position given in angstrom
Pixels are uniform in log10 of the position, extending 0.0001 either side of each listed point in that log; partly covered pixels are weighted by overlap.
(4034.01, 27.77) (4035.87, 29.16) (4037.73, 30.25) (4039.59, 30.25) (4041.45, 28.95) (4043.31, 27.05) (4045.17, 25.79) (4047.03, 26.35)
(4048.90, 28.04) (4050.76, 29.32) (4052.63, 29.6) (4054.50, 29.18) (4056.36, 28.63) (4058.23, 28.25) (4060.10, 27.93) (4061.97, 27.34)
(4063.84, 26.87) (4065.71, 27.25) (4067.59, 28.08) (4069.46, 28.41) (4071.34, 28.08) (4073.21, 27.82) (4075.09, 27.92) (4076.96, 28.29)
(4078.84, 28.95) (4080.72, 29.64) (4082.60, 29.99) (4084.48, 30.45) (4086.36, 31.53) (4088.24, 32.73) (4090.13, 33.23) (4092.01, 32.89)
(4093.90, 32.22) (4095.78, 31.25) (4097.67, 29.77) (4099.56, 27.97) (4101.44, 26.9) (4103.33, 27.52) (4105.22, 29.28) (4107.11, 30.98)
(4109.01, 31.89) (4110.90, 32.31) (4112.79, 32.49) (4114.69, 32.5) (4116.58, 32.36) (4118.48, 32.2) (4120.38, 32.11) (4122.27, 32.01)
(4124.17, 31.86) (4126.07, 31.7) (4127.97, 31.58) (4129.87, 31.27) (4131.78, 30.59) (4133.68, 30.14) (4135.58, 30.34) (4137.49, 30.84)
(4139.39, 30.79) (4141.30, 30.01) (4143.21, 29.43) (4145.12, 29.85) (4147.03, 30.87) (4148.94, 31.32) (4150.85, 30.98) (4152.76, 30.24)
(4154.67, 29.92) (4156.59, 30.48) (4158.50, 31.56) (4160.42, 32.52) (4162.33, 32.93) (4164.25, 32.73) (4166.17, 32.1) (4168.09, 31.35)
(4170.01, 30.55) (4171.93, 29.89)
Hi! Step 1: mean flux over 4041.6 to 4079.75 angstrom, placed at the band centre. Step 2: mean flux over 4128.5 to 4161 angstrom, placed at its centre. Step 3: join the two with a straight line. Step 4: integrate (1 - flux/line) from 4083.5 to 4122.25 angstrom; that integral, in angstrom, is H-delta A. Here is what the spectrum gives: -2.4 angstrom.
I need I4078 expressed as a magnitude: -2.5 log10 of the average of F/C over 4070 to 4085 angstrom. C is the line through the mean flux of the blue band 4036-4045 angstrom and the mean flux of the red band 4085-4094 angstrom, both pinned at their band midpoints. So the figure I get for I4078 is 0.10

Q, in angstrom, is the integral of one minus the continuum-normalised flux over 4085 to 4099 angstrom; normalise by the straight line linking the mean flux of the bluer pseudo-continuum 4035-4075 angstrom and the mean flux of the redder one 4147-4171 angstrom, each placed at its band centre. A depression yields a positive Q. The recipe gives -1.2 angstrom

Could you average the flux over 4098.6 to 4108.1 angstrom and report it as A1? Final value 28.5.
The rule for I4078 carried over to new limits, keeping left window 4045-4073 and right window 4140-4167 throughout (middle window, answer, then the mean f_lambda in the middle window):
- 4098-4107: 0.04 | 28.3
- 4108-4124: -0.08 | 32.2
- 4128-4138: -0.01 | 30.7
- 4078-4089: -0.06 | 30.5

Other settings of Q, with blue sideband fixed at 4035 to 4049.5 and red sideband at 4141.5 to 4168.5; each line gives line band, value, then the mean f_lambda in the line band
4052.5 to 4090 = 0.1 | 28.9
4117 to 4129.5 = -0.7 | 31.9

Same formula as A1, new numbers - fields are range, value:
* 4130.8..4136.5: 30.4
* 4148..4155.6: 30.6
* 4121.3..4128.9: 31.8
